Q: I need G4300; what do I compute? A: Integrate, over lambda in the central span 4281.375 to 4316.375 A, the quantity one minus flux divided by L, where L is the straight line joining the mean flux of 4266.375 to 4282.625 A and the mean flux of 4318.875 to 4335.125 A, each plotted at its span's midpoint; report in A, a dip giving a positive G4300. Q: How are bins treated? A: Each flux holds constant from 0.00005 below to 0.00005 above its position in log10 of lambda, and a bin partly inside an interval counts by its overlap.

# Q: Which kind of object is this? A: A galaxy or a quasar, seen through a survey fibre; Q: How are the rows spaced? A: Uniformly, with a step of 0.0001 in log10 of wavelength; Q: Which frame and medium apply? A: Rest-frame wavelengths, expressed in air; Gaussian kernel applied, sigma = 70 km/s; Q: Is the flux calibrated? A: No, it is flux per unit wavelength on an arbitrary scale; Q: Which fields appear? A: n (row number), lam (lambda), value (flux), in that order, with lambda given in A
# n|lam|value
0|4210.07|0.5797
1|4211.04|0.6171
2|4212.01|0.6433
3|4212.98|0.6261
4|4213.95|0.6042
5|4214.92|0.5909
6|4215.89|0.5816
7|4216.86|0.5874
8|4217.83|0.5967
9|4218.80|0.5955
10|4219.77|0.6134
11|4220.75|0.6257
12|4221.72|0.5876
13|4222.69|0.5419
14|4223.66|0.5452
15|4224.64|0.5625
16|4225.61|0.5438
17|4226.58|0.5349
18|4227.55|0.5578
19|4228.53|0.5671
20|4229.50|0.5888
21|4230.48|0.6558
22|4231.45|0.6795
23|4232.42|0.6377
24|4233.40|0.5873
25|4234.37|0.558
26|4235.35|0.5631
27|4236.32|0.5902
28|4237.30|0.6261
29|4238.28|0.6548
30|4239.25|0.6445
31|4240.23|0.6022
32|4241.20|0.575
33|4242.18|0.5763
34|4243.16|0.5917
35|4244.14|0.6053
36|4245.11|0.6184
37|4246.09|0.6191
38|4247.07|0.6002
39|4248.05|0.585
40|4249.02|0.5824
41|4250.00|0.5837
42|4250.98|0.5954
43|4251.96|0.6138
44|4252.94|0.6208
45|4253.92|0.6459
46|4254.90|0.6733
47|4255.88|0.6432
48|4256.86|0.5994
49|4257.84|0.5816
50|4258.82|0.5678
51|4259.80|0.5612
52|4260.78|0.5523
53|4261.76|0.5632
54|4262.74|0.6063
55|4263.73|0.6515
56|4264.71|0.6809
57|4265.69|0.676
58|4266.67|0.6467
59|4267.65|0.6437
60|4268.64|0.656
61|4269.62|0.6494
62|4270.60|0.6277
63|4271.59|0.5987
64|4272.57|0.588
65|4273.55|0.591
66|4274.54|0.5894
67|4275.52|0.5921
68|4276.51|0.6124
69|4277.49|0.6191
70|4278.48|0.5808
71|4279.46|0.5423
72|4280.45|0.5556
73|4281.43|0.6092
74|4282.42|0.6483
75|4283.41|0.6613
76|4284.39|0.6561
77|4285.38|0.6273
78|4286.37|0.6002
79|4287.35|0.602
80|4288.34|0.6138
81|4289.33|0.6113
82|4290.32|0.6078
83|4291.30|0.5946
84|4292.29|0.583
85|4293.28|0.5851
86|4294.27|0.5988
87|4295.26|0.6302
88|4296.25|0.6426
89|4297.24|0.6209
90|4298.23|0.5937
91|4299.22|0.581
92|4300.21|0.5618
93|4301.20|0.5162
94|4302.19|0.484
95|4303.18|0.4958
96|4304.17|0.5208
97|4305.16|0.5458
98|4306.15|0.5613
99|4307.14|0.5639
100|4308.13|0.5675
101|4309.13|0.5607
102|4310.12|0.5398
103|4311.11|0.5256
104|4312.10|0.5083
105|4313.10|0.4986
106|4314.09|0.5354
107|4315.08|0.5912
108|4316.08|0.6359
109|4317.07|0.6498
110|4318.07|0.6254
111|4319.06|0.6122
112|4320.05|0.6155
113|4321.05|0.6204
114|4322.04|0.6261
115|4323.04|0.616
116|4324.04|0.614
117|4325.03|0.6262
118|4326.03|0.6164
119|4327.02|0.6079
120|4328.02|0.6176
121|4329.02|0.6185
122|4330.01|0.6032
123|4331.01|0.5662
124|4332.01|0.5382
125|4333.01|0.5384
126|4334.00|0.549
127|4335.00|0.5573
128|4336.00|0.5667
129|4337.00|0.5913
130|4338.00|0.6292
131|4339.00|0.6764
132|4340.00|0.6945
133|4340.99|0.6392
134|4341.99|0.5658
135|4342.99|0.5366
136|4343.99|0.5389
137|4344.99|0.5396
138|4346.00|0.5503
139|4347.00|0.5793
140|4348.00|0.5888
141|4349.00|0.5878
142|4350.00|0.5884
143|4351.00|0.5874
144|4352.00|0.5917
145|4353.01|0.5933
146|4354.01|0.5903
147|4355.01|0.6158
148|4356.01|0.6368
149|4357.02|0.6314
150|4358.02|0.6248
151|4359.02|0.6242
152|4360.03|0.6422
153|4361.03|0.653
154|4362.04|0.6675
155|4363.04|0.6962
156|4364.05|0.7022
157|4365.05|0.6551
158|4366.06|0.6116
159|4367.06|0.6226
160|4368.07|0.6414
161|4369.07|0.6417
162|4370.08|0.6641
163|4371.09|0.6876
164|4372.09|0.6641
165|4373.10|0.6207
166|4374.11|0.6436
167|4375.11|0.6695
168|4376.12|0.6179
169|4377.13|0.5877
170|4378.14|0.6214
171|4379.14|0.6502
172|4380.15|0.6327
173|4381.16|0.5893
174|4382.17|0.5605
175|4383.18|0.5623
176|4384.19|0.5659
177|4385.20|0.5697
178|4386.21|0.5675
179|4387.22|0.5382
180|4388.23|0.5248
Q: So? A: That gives 1.4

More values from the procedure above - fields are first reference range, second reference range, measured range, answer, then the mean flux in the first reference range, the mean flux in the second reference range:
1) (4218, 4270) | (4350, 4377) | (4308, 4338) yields 1.9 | 0.604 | 0.637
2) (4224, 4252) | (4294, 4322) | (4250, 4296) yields -2.2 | 0.596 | 0.572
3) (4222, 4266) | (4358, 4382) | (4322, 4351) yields 1.8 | 0.6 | 0.642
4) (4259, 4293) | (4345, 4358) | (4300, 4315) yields 1.8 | 0.611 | 0.594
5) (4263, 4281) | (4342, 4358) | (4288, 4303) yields 0.5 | 0.617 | 0.584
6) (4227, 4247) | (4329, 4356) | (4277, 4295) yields -0.3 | 0.605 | 0.587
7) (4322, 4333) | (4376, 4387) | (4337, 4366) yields -0.9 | 0.6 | 0.591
